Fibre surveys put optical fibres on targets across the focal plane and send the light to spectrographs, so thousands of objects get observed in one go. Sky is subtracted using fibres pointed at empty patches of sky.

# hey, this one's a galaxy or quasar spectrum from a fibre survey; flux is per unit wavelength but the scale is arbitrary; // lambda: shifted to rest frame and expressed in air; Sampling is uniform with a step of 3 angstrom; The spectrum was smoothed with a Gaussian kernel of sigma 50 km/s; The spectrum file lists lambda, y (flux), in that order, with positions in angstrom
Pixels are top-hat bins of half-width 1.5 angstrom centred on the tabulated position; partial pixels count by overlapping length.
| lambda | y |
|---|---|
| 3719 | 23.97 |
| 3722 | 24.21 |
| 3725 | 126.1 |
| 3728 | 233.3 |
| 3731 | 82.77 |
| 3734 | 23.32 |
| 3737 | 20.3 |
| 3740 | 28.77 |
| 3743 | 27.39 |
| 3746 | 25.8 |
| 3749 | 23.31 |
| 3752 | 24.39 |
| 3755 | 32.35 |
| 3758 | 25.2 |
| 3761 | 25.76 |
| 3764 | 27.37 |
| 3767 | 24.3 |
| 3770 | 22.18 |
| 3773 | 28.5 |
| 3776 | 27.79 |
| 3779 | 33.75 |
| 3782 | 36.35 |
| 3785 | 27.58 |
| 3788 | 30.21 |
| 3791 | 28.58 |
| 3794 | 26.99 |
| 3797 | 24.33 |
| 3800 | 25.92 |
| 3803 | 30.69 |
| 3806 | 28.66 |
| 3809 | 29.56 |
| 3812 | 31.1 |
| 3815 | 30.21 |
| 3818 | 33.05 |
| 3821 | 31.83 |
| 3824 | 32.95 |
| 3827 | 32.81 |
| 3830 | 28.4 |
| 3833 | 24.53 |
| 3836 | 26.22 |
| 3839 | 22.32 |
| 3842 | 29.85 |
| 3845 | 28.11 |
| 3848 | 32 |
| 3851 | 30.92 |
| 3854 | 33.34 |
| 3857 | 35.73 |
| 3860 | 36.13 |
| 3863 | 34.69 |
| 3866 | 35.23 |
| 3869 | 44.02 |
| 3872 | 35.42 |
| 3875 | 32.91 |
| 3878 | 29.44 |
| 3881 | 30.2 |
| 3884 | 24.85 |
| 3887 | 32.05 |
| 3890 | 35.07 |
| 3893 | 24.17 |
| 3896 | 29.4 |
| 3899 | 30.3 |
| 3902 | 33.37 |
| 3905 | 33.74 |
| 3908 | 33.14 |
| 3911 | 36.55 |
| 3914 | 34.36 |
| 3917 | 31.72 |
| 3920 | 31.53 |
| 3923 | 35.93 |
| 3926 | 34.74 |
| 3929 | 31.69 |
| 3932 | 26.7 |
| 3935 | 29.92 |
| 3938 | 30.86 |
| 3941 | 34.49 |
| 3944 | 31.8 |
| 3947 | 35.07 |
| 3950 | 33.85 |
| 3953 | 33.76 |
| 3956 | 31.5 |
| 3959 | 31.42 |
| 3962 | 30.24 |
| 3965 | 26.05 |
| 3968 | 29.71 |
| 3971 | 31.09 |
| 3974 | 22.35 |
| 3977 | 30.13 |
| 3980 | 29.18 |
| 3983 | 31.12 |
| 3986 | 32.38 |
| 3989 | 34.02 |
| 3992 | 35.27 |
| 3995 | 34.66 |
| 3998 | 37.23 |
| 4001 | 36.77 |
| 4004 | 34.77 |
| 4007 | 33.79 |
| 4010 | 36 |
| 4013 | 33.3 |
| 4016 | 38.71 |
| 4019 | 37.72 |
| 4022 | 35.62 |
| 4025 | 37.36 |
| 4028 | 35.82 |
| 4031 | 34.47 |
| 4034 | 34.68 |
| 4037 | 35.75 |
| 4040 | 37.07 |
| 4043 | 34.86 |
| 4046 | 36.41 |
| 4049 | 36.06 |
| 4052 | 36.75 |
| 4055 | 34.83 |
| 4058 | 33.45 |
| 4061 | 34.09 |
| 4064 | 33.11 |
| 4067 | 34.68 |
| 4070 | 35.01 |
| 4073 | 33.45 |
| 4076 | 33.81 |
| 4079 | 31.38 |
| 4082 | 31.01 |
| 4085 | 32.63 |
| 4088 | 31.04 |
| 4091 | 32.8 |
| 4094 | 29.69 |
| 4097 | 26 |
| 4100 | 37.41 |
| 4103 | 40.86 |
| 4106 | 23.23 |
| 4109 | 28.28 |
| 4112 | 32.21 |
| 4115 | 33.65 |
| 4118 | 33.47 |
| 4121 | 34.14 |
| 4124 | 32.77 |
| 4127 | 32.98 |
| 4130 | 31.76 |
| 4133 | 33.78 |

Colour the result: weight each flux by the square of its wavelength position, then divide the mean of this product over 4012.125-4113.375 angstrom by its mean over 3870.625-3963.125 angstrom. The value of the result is 1.14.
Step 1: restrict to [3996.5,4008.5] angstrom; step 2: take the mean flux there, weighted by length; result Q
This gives 35.6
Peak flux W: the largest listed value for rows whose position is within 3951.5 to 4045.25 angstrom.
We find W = 38.71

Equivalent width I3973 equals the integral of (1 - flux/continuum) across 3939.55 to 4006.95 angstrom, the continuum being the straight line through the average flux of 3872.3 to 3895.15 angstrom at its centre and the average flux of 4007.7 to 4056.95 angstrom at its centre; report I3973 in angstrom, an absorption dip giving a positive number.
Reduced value 2.9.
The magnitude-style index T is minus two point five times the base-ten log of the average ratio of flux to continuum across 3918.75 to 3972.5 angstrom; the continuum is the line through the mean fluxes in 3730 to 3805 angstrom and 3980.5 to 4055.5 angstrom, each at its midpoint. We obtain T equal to 0.06 mag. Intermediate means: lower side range 29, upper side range 35.3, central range 31.7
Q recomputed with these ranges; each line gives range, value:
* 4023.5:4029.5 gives 36.6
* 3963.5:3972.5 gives 29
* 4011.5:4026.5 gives 36.5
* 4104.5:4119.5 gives 30.2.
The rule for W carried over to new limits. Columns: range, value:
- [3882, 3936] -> 36.55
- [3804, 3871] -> 44.02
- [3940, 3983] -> 35.07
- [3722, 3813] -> 233.3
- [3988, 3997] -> 35.27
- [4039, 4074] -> 37.07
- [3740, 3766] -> 32.35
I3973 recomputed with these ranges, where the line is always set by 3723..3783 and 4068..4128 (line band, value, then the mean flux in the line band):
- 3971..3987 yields 3.3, 29.1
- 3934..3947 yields 2.0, 32.2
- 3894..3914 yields 3.4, 32.7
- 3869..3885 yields 3.3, 32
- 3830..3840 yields 4.0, 25.1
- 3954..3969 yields 3.0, 29.9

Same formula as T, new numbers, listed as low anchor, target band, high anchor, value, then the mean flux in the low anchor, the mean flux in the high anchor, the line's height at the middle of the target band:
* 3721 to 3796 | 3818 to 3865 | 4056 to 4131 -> 0.26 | 41.5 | 32.5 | 39.3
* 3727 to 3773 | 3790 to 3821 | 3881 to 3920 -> 0.27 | 40.6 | 31.5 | 37.2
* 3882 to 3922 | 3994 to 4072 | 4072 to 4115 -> -0.12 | 31.6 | 31.7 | 31.7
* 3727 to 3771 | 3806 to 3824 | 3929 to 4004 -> 0.23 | 41.2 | 31.7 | 38.3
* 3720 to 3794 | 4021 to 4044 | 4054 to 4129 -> -0.05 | 41.6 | 32.6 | 34.2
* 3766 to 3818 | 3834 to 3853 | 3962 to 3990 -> 0.03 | 28.8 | 29.5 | 29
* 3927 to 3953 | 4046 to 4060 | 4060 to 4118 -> -0.10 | 32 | 32.3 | 32.3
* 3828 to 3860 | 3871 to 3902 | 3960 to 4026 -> 0.00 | 29.5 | 33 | 30.5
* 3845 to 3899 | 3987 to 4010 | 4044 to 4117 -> -0.08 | 32.5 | 33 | 32.8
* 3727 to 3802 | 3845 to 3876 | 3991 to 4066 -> 0.04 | 36.1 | 35.5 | 35.9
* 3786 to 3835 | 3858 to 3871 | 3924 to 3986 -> -0.24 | 29.3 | 30.9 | 29.9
